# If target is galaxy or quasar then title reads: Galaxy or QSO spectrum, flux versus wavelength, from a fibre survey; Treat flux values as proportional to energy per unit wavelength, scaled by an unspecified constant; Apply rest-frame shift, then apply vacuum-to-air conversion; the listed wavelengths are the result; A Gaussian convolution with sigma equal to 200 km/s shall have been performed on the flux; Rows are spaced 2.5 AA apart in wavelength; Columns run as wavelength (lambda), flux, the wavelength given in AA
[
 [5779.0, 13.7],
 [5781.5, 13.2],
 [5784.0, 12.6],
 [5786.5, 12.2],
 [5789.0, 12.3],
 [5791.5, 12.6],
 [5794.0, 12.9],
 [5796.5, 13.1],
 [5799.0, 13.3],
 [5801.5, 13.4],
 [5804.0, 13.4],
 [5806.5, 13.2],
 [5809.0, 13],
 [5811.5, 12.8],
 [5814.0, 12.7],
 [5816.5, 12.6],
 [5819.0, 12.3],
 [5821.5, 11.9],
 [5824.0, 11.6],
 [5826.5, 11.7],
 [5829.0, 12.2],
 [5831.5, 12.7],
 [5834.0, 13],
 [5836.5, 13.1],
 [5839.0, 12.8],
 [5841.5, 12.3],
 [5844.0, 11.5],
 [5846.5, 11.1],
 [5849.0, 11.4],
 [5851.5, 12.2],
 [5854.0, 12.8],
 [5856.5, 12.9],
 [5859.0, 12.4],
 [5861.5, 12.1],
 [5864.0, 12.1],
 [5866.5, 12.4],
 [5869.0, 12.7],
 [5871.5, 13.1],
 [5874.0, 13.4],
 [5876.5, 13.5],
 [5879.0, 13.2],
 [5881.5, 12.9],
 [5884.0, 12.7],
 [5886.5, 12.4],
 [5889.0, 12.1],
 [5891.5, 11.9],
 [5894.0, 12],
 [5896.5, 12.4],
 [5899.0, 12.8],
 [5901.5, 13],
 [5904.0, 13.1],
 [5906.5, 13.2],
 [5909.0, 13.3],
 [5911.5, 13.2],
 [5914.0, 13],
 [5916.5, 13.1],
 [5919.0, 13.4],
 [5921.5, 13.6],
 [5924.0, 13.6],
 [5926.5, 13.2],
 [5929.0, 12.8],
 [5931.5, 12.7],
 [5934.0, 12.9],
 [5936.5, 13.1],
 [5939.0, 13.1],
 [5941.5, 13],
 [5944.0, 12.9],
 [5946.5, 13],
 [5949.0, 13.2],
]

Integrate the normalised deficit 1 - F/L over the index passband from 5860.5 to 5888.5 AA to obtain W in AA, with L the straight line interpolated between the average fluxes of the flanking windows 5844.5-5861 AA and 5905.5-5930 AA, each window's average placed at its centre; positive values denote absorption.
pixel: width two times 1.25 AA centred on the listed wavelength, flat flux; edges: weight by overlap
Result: -0.6 AA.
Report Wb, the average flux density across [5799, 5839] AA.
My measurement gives 12.7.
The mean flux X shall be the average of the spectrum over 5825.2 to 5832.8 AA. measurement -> 12.2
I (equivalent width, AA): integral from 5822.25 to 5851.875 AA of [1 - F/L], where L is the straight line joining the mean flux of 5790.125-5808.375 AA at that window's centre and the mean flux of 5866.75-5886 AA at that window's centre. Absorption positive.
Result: 2.1 AA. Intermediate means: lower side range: 13.1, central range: 12.1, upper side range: 13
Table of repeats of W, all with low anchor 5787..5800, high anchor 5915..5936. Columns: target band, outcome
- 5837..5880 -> 1.67 AA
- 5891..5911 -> 0.50 AA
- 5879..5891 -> 0.45 AA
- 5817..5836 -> 0.94 AA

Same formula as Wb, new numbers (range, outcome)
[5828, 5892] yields 12.5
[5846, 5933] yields 12.7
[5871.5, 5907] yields 12.8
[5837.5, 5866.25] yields 12.2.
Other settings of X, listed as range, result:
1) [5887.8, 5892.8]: 12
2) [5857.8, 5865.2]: 12.2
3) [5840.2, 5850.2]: 11.6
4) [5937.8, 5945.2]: 13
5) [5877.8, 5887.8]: 12.8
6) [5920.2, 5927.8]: 13.5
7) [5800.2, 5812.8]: 13.2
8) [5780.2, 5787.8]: 12.7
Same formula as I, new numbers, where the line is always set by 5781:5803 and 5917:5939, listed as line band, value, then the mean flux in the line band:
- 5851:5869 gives 0.8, 12.4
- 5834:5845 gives 0.4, 12.5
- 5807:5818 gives 0.1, 12.8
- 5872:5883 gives -0.2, 13.2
